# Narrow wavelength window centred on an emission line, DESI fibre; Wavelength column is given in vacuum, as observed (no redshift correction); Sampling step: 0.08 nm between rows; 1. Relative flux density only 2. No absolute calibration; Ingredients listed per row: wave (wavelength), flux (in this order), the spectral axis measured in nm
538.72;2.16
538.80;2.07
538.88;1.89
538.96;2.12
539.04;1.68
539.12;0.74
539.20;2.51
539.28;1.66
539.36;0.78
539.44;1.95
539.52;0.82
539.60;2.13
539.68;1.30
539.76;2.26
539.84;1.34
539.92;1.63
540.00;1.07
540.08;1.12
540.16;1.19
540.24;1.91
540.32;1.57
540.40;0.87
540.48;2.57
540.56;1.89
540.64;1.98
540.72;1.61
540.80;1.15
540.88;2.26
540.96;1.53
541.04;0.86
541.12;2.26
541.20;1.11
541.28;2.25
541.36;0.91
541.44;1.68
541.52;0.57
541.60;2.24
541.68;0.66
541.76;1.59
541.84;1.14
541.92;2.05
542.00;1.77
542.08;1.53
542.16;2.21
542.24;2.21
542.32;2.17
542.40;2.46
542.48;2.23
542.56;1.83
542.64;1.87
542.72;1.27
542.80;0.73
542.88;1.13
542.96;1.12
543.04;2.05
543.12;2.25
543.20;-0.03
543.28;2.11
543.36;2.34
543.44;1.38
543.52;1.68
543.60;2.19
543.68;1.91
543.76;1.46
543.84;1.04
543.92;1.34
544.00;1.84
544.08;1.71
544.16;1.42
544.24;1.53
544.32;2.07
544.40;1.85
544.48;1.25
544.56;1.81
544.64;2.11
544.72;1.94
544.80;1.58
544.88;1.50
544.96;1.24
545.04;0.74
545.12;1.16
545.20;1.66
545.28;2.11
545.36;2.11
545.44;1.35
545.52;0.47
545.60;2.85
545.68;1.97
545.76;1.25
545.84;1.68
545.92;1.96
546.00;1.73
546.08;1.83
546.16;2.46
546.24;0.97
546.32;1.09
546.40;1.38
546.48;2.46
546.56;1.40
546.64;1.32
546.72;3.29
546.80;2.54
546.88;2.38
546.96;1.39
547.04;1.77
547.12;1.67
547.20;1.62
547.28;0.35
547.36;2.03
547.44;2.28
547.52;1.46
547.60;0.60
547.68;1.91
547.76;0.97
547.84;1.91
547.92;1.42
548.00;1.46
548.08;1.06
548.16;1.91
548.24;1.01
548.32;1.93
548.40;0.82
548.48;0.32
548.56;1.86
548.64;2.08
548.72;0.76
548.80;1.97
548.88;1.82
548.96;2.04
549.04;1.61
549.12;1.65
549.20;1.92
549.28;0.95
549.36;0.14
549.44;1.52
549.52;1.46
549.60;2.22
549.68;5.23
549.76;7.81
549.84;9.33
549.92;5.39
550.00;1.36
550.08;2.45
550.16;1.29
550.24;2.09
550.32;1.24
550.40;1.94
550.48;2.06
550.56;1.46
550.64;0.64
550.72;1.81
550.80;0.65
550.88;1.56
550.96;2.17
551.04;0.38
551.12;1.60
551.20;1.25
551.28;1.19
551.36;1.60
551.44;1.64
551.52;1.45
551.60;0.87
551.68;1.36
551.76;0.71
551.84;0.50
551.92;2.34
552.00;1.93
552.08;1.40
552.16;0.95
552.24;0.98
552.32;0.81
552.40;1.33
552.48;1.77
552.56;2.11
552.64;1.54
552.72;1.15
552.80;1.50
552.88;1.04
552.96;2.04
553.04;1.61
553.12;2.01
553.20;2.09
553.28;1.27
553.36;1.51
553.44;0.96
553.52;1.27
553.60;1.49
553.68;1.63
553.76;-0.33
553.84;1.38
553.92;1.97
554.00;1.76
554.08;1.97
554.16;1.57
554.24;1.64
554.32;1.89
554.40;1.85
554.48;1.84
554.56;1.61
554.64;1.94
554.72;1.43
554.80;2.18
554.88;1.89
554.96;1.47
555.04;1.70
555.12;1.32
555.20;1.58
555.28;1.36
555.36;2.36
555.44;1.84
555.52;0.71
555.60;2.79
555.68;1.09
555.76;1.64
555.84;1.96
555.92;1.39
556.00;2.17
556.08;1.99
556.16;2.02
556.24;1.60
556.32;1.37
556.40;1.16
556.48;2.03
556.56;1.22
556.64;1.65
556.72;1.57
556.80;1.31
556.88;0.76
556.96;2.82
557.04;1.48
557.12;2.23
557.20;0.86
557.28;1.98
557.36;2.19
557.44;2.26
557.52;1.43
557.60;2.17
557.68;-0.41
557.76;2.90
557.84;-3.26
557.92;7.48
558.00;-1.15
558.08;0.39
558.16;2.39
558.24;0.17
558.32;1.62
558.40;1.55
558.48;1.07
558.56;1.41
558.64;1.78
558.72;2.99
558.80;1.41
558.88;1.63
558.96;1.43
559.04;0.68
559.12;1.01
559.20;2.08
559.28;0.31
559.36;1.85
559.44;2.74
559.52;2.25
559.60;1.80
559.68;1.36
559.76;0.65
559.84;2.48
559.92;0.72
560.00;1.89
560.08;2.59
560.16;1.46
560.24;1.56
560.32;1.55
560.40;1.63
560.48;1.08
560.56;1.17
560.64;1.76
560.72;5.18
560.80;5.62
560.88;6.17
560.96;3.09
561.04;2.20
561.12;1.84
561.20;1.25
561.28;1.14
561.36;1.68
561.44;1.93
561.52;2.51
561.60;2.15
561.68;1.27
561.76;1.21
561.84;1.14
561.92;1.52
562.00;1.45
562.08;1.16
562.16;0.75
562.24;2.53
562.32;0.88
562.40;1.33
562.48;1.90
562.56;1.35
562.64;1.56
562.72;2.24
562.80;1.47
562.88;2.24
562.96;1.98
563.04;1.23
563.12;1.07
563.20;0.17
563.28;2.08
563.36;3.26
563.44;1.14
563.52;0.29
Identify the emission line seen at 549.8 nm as H-beta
